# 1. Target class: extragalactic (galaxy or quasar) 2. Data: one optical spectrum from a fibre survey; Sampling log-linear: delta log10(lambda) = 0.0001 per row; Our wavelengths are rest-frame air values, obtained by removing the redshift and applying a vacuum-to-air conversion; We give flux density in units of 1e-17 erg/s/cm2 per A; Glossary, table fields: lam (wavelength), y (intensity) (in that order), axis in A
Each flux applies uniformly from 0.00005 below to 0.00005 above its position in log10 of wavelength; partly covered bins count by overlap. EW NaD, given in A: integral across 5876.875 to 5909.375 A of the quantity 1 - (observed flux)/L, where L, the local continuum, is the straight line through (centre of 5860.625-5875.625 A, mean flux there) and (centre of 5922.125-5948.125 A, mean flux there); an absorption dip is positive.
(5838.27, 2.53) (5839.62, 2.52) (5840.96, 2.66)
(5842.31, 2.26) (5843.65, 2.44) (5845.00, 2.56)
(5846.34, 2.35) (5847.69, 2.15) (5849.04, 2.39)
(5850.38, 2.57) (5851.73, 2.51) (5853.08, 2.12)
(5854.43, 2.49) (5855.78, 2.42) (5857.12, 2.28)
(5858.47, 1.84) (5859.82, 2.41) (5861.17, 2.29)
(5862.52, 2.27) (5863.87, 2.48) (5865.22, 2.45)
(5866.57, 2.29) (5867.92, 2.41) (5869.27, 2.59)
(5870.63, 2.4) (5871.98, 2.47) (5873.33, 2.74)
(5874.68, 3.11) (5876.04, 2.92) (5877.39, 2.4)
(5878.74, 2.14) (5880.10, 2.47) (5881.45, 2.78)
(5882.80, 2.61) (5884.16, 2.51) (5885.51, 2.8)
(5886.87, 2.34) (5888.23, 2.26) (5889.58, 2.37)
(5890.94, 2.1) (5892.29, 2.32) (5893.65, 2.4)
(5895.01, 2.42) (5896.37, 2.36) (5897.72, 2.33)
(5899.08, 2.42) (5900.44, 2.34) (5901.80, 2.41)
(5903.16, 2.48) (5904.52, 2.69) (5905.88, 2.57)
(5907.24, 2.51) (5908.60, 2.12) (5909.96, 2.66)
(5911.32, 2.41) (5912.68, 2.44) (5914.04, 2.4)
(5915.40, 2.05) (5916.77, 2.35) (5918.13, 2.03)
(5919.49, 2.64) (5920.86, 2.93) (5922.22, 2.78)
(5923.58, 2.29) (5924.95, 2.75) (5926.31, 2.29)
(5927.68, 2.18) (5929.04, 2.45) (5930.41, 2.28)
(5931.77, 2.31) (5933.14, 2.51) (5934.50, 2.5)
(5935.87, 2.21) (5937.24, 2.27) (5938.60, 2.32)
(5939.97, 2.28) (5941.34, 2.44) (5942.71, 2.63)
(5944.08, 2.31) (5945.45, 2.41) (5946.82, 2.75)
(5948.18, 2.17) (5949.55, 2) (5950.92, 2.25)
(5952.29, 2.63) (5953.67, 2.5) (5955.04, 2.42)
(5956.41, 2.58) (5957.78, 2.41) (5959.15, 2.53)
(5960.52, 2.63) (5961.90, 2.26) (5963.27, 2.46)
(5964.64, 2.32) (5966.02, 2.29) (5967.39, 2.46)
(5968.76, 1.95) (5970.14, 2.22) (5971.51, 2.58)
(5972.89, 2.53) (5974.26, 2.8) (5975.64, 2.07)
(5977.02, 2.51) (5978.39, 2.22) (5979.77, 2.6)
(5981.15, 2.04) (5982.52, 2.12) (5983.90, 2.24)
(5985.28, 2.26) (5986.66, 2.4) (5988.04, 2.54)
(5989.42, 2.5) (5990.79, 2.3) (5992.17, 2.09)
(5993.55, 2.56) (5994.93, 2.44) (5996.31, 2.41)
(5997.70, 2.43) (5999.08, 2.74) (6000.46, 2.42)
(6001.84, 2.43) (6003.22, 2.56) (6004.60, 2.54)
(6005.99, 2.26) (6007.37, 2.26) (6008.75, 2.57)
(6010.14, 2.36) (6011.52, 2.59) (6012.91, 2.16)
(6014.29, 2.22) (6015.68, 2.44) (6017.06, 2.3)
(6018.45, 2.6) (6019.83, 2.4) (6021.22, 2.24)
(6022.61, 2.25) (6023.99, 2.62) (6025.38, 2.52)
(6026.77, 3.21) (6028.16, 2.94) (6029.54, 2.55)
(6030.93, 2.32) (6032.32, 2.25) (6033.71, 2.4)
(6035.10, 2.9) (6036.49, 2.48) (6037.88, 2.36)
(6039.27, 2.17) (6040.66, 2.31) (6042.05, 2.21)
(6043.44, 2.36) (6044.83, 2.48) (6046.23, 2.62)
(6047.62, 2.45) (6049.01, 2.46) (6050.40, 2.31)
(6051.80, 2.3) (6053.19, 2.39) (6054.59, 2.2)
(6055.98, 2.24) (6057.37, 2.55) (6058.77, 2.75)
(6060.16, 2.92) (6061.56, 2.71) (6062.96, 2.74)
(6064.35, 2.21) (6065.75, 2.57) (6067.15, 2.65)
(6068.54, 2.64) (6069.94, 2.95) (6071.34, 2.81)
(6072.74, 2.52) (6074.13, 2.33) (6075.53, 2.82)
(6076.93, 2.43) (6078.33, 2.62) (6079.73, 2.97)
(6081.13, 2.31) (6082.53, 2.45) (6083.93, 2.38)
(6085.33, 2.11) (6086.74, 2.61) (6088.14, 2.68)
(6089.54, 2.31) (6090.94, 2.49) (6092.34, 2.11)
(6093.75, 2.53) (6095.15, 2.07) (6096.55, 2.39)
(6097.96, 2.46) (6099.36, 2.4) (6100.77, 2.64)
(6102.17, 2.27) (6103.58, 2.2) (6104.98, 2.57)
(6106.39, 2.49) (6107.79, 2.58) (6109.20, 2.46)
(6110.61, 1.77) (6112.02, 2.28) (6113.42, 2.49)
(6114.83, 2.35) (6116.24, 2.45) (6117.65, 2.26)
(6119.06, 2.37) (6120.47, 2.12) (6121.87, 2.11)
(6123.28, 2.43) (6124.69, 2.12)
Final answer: 0.6 A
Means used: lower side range 2.51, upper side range 2.41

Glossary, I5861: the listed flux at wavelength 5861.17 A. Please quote 2.29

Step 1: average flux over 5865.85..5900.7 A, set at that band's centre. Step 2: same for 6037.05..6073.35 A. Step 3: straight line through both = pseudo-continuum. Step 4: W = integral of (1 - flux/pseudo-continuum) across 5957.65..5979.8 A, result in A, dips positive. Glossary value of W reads 0.8 A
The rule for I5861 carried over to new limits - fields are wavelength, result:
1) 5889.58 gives 2.37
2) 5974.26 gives 2.8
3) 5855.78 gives 2.42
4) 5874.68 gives 3.11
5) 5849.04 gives 2.39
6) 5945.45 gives 2.41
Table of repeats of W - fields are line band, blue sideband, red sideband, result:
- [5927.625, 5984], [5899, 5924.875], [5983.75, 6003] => 1.4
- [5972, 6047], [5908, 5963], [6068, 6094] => 1.3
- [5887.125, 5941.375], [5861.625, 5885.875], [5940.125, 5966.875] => 1.8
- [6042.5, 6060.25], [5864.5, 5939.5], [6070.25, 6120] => -0.1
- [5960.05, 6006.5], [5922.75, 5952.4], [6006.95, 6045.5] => 0.5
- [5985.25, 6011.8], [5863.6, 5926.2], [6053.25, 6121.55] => 0.3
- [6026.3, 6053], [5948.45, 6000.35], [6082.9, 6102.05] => -0.9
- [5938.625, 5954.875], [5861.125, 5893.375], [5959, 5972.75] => 0.0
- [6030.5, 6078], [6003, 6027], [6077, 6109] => -1.2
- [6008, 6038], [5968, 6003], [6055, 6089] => -0.3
